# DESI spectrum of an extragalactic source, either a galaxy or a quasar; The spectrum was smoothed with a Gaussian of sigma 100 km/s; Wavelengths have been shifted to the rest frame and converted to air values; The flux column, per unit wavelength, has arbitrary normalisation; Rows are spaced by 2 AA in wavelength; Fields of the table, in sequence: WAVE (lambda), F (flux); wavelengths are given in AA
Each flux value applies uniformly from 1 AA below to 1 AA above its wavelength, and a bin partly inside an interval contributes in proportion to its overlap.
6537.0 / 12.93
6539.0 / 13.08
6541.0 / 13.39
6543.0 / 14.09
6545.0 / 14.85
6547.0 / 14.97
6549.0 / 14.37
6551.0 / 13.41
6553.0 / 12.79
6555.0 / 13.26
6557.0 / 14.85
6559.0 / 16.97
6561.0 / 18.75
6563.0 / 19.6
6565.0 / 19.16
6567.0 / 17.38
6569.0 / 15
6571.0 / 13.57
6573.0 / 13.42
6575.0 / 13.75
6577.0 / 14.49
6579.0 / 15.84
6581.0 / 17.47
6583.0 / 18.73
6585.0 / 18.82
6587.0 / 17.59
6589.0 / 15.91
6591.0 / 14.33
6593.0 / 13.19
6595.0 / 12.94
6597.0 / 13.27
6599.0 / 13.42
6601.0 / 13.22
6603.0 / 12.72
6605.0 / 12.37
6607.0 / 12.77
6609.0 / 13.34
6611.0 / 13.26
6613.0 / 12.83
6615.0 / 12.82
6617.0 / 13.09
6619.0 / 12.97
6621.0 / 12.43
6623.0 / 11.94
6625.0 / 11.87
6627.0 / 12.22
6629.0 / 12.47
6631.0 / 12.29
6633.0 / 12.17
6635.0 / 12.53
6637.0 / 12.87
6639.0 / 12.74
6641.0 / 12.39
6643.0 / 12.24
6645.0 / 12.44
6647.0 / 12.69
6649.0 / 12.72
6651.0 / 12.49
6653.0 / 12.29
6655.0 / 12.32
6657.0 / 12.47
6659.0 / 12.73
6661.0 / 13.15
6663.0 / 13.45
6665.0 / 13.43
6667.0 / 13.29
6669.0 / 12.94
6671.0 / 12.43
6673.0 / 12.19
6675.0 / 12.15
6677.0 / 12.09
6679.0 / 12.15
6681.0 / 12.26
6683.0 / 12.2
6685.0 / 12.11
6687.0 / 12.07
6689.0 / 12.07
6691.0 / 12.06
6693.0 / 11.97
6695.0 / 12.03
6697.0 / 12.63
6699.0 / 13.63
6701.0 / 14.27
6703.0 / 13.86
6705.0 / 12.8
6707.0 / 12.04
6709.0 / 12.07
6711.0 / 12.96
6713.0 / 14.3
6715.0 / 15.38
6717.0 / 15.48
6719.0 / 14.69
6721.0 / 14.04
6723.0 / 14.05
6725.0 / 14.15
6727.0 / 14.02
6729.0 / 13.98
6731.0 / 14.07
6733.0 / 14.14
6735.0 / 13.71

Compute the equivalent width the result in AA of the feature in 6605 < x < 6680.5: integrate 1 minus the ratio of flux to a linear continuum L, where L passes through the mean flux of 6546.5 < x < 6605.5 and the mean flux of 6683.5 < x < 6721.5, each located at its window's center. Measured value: 8.1 AA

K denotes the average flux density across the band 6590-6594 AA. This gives 13.8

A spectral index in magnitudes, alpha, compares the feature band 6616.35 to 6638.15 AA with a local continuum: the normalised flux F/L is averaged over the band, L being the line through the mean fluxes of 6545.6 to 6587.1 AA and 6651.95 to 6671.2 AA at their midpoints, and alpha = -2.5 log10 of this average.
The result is 0.12 mag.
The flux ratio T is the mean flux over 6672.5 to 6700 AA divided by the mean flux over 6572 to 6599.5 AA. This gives 0.80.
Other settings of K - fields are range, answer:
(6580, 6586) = 18.3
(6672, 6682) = 12.2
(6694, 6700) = 12.8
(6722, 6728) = 14.1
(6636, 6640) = 12.8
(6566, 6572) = 15.3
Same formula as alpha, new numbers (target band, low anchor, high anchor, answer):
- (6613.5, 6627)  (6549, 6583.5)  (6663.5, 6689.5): 0.13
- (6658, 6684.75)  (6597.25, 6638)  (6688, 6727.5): 0.04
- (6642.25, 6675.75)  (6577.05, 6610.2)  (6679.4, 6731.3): 0.10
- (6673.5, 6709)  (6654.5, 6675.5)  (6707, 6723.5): 0.08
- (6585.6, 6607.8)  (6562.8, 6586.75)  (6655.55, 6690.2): 0.12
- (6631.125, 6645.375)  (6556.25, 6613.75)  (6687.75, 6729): 0.16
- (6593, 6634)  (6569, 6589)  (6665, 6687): 0.15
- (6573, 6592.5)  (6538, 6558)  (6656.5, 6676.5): -0.18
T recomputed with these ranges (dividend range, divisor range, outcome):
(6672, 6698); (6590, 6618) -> 0.93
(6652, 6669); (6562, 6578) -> 0.82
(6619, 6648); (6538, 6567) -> 0.81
